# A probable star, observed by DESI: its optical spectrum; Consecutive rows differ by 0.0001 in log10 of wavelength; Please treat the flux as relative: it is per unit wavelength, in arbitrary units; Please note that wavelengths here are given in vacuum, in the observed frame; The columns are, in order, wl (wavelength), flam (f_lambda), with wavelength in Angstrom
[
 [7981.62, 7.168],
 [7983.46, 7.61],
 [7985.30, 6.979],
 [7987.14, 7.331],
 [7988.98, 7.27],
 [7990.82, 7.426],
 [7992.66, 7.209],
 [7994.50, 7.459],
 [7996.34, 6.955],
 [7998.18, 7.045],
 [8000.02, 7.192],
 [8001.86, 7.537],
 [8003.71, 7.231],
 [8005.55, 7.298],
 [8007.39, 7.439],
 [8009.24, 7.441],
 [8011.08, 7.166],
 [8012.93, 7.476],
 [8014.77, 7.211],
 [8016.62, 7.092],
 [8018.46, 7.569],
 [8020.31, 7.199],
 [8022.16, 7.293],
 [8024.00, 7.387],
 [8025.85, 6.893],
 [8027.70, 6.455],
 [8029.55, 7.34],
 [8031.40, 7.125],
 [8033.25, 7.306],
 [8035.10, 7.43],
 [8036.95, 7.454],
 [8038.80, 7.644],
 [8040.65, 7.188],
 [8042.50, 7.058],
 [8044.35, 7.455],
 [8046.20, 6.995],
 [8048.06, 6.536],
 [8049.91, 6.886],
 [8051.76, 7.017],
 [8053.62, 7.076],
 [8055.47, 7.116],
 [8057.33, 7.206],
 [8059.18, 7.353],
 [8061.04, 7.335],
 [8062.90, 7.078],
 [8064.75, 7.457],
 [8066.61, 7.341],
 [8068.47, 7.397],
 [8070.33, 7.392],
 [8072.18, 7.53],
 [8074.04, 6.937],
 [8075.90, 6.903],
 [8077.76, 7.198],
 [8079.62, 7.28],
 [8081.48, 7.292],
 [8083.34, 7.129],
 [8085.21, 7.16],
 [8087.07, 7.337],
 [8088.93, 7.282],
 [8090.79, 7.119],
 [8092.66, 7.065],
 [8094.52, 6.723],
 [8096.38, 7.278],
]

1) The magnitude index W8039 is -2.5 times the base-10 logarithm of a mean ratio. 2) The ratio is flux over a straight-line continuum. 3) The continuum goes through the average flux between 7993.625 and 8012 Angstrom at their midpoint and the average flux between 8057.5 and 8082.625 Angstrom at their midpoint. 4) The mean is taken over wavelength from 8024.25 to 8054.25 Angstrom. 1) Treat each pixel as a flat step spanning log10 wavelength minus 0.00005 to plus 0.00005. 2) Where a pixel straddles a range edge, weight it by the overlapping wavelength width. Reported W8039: 0.02 mag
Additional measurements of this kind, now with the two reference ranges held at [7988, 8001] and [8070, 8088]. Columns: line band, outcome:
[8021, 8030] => 0.024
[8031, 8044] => -0.017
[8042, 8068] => 0.011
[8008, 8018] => -0.011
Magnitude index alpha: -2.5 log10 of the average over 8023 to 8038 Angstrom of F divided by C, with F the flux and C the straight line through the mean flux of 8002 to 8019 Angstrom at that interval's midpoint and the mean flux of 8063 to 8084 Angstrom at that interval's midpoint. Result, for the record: 0.02 mag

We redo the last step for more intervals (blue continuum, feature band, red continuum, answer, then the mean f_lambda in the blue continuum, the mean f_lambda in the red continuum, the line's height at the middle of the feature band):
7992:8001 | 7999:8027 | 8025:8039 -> -0.016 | 7.18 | 7.18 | 7.18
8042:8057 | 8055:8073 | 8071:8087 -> -0.033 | 7.02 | 7.19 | 7.11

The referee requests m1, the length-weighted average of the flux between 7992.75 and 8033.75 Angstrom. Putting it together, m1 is 7.23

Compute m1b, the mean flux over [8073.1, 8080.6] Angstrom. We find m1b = 7.08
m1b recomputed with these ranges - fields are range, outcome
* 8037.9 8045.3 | 7.34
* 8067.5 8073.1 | 7.44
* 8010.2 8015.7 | 7.28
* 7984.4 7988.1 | 7.15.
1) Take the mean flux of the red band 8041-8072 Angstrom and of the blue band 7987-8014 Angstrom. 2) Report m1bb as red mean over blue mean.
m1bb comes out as 1.0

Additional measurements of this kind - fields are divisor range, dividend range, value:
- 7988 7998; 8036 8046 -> 1.01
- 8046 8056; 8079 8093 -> 1.04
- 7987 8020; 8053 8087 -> 0.99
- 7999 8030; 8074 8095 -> 0.98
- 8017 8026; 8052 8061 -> 0.99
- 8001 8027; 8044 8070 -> 0.98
